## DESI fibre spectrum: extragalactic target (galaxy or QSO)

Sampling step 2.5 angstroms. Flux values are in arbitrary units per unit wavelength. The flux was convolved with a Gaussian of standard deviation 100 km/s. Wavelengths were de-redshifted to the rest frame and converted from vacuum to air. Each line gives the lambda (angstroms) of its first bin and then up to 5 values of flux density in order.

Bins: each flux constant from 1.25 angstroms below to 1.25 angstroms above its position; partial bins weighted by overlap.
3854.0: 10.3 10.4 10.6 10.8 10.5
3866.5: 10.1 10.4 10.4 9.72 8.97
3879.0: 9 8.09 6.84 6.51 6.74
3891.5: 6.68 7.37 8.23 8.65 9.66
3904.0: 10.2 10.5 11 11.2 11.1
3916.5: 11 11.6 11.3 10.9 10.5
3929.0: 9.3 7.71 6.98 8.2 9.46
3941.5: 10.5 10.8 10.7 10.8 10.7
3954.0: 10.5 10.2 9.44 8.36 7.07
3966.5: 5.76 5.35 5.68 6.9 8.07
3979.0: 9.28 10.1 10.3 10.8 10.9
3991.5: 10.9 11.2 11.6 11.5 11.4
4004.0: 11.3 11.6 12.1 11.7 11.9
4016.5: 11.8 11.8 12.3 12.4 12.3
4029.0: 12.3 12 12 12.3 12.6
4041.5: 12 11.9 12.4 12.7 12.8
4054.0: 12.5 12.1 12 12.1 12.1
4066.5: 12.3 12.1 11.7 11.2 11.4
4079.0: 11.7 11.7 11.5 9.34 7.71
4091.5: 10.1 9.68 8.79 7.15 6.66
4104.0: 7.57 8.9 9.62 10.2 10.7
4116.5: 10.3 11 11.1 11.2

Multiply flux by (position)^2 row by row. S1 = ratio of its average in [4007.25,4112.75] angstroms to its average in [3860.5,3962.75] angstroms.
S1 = 1.3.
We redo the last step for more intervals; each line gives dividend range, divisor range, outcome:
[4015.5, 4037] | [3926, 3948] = 1.36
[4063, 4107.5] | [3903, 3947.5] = 1.07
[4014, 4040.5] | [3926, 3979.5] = 1.45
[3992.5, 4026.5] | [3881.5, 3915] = 1.42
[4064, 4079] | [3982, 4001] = 1.11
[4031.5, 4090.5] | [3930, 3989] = 1.39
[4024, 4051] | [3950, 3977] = 1.59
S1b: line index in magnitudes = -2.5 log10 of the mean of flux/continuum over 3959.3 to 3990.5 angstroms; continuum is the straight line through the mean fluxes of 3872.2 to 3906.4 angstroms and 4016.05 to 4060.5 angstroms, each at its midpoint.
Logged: 0.270 mag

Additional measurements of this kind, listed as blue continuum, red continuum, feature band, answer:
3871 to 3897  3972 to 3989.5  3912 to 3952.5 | -0.175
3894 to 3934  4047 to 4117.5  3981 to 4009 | -0.084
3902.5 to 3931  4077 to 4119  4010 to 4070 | -0.223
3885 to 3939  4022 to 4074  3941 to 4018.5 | 0.081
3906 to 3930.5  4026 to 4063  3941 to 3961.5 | 0.088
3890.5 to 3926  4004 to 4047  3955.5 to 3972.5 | 0.427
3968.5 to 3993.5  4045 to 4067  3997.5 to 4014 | -0.152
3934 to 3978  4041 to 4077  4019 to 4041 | -0.102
